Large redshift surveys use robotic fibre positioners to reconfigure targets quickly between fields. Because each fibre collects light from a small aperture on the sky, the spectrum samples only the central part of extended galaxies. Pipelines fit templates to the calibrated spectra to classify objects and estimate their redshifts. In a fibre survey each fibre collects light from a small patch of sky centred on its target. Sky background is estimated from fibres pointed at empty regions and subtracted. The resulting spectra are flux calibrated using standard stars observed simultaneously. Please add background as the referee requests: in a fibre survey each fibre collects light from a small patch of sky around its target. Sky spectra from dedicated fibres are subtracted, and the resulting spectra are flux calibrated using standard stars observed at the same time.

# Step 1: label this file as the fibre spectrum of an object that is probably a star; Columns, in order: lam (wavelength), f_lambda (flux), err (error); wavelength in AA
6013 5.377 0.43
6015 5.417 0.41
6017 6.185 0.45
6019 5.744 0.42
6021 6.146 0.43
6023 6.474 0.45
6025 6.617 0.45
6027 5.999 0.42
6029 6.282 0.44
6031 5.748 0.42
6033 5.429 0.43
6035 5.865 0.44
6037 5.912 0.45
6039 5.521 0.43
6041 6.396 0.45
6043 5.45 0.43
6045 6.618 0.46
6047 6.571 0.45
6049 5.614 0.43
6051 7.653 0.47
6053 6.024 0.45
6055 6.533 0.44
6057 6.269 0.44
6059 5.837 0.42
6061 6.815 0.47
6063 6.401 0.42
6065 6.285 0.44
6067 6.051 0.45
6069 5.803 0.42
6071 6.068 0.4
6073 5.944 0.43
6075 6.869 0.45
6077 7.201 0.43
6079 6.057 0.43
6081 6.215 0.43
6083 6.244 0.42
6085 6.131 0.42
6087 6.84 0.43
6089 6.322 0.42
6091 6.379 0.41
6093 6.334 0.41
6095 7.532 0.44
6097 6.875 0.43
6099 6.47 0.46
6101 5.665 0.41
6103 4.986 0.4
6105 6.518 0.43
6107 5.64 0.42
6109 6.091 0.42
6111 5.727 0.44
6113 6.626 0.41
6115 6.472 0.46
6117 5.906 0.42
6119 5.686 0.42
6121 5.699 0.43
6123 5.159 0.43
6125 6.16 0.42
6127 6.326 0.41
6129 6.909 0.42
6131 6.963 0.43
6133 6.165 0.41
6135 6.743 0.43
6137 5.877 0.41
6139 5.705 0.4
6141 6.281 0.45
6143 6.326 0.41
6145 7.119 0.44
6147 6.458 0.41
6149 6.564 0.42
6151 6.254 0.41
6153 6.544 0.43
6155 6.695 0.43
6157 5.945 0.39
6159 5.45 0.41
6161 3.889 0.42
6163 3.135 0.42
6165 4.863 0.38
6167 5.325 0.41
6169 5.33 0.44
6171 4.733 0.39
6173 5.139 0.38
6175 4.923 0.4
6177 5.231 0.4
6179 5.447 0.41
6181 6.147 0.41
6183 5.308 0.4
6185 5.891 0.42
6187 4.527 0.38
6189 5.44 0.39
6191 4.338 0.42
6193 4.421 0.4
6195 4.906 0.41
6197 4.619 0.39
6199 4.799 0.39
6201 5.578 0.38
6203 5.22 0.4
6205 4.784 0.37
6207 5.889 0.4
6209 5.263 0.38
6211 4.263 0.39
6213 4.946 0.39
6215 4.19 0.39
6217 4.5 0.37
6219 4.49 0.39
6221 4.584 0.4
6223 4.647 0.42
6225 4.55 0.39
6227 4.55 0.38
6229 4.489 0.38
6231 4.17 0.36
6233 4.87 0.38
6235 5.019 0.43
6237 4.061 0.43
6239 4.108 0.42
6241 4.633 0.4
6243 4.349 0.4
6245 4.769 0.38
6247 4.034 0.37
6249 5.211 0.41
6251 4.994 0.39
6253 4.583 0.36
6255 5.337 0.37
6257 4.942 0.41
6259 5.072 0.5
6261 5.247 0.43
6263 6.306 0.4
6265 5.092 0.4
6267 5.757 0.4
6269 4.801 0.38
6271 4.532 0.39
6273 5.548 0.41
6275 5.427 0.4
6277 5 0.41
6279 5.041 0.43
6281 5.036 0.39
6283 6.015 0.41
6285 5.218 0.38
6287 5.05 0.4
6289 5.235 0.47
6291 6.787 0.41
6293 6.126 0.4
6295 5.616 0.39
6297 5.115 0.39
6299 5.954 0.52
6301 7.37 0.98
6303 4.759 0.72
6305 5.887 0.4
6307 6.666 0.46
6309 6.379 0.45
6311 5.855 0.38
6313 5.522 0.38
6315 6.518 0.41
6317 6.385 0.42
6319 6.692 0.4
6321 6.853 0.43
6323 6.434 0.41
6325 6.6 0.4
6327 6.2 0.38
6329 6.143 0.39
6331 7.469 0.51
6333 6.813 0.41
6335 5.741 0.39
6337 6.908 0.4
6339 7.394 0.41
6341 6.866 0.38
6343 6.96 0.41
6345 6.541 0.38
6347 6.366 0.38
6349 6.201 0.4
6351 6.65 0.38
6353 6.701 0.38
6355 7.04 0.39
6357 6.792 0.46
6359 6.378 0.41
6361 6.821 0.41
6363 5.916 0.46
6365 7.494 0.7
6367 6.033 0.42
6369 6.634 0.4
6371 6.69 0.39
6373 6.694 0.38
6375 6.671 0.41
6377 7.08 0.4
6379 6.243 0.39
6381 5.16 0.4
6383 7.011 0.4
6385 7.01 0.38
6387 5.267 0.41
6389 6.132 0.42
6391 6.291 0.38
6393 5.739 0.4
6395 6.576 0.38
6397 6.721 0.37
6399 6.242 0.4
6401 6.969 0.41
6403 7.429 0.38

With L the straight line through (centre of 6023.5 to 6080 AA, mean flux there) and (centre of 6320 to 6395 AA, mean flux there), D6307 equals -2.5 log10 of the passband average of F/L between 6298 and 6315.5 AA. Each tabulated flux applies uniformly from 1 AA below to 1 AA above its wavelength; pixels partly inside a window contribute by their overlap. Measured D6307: 0.07 mag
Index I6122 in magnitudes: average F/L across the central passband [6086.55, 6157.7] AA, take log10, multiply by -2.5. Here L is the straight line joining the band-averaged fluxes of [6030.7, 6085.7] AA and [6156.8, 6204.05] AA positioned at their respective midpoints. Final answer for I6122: -0.13 mag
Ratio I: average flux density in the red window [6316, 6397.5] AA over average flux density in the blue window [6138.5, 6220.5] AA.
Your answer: 1.2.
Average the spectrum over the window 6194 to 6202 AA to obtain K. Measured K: 4.98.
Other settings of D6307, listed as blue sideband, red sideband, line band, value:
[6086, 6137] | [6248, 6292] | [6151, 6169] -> 0.13 mag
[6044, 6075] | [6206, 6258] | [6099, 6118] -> -0.03 mag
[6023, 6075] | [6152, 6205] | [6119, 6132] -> -0.11 mag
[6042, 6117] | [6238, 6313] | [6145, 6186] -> 0.07 mag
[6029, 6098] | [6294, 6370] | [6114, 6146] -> 0.02 mag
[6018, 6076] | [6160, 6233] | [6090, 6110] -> -0.10 mag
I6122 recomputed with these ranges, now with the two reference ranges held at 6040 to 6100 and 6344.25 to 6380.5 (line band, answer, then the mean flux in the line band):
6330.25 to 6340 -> -0.05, 6.85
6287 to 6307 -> 0.12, 5.87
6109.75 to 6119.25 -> 0.05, 6.11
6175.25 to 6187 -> 0.18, 5.47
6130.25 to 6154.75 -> 0.00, 6.42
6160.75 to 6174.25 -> 0.35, 4.68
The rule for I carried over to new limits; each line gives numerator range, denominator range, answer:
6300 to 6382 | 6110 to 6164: 1.08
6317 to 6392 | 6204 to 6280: 1.35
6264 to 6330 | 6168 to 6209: 1.13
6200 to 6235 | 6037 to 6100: 0.75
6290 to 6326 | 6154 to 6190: 1.19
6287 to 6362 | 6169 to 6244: 1.32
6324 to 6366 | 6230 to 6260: 1.43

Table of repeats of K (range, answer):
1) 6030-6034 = 5.59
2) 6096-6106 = 6.1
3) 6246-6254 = 4.71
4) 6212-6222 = 4.54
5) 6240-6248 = 4.45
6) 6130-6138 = 6.44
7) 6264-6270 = 5.22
